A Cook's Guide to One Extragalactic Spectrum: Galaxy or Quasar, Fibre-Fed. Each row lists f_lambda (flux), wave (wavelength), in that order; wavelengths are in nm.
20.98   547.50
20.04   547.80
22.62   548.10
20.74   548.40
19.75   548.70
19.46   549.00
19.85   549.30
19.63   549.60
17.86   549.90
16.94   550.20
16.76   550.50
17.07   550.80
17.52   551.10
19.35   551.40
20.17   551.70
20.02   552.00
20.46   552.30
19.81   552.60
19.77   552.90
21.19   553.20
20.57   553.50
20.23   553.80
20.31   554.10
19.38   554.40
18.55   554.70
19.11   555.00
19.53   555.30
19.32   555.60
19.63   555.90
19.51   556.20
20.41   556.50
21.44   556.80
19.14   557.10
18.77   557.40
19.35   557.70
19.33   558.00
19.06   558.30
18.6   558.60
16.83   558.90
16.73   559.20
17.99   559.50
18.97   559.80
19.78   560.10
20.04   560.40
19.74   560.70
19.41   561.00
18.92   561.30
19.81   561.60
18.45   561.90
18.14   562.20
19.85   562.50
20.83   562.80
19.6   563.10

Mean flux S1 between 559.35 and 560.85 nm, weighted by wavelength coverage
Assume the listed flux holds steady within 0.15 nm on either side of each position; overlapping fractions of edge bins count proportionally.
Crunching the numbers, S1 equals 19.3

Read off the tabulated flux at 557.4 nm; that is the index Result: 18.77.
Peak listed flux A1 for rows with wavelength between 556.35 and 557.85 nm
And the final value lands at 21.44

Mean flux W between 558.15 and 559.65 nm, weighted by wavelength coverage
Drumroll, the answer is 17.8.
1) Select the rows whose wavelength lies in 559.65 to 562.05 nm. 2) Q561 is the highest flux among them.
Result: 20.04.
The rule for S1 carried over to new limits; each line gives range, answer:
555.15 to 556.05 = 19.5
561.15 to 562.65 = 19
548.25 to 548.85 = 20.2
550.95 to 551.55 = 18.4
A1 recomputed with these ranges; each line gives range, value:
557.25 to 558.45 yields 19.35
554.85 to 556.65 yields 20.41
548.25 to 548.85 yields 20.74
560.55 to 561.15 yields 19.74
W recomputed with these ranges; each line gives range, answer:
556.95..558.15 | 19.1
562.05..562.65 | 19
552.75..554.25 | 20.4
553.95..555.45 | 19.4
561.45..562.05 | 19.1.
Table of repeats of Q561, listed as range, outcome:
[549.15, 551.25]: 19.85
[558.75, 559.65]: 17.99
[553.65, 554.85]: 20.31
